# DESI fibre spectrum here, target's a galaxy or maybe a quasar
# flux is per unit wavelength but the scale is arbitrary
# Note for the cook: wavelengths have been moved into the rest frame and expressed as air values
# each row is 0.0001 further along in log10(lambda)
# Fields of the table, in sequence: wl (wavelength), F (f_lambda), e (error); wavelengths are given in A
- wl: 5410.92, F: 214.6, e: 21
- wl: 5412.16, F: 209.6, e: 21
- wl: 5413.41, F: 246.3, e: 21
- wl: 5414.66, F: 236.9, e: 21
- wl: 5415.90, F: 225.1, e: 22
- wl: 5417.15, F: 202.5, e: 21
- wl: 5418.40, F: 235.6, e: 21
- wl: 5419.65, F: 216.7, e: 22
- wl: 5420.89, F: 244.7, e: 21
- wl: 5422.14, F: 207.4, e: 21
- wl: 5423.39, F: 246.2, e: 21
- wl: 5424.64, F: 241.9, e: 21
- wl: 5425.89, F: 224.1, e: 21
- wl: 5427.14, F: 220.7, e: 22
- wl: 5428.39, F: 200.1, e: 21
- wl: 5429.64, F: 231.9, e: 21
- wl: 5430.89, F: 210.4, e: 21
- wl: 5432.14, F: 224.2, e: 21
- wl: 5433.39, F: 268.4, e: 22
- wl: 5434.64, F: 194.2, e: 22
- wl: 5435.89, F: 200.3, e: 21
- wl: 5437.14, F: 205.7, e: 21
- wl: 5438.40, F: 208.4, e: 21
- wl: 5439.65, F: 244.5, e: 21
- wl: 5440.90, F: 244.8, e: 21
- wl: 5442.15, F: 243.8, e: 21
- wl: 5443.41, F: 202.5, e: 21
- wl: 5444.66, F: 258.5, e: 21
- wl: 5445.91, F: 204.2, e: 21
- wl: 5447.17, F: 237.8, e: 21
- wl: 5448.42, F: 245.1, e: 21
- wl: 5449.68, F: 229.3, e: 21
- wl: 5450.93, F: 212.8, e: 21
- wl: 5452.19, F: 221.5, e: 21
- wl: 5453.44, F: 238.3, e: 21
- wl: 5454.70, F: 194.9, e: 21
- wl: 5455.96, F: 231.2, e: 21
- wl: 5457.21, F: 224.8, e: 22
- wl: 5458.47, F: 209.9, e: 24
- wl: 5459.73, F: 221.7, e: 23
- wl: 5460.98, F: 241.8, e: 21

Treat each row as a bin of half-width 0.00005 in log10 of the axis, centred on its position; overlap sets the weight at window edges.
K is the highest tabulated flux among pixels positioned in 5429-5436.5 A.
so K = 268.4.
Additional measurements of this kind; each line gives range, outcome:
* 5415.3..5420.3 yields 235.6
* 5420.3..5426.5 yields 246.2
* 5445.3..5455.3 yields 245.1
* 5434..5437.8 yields 205.7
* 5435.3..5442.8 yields 244.8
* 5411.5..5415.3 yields 246.3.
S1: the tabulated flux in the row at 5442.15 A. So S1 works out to 243.8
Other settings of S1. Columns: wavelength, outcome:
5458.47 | 209.9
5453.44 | 238.3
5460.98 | 241.8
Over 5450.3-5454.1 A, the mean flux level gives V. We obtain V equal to 224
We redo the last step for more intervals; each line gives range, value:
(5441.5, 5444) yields 223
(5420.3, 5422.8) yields 226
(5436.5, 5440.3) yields 220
